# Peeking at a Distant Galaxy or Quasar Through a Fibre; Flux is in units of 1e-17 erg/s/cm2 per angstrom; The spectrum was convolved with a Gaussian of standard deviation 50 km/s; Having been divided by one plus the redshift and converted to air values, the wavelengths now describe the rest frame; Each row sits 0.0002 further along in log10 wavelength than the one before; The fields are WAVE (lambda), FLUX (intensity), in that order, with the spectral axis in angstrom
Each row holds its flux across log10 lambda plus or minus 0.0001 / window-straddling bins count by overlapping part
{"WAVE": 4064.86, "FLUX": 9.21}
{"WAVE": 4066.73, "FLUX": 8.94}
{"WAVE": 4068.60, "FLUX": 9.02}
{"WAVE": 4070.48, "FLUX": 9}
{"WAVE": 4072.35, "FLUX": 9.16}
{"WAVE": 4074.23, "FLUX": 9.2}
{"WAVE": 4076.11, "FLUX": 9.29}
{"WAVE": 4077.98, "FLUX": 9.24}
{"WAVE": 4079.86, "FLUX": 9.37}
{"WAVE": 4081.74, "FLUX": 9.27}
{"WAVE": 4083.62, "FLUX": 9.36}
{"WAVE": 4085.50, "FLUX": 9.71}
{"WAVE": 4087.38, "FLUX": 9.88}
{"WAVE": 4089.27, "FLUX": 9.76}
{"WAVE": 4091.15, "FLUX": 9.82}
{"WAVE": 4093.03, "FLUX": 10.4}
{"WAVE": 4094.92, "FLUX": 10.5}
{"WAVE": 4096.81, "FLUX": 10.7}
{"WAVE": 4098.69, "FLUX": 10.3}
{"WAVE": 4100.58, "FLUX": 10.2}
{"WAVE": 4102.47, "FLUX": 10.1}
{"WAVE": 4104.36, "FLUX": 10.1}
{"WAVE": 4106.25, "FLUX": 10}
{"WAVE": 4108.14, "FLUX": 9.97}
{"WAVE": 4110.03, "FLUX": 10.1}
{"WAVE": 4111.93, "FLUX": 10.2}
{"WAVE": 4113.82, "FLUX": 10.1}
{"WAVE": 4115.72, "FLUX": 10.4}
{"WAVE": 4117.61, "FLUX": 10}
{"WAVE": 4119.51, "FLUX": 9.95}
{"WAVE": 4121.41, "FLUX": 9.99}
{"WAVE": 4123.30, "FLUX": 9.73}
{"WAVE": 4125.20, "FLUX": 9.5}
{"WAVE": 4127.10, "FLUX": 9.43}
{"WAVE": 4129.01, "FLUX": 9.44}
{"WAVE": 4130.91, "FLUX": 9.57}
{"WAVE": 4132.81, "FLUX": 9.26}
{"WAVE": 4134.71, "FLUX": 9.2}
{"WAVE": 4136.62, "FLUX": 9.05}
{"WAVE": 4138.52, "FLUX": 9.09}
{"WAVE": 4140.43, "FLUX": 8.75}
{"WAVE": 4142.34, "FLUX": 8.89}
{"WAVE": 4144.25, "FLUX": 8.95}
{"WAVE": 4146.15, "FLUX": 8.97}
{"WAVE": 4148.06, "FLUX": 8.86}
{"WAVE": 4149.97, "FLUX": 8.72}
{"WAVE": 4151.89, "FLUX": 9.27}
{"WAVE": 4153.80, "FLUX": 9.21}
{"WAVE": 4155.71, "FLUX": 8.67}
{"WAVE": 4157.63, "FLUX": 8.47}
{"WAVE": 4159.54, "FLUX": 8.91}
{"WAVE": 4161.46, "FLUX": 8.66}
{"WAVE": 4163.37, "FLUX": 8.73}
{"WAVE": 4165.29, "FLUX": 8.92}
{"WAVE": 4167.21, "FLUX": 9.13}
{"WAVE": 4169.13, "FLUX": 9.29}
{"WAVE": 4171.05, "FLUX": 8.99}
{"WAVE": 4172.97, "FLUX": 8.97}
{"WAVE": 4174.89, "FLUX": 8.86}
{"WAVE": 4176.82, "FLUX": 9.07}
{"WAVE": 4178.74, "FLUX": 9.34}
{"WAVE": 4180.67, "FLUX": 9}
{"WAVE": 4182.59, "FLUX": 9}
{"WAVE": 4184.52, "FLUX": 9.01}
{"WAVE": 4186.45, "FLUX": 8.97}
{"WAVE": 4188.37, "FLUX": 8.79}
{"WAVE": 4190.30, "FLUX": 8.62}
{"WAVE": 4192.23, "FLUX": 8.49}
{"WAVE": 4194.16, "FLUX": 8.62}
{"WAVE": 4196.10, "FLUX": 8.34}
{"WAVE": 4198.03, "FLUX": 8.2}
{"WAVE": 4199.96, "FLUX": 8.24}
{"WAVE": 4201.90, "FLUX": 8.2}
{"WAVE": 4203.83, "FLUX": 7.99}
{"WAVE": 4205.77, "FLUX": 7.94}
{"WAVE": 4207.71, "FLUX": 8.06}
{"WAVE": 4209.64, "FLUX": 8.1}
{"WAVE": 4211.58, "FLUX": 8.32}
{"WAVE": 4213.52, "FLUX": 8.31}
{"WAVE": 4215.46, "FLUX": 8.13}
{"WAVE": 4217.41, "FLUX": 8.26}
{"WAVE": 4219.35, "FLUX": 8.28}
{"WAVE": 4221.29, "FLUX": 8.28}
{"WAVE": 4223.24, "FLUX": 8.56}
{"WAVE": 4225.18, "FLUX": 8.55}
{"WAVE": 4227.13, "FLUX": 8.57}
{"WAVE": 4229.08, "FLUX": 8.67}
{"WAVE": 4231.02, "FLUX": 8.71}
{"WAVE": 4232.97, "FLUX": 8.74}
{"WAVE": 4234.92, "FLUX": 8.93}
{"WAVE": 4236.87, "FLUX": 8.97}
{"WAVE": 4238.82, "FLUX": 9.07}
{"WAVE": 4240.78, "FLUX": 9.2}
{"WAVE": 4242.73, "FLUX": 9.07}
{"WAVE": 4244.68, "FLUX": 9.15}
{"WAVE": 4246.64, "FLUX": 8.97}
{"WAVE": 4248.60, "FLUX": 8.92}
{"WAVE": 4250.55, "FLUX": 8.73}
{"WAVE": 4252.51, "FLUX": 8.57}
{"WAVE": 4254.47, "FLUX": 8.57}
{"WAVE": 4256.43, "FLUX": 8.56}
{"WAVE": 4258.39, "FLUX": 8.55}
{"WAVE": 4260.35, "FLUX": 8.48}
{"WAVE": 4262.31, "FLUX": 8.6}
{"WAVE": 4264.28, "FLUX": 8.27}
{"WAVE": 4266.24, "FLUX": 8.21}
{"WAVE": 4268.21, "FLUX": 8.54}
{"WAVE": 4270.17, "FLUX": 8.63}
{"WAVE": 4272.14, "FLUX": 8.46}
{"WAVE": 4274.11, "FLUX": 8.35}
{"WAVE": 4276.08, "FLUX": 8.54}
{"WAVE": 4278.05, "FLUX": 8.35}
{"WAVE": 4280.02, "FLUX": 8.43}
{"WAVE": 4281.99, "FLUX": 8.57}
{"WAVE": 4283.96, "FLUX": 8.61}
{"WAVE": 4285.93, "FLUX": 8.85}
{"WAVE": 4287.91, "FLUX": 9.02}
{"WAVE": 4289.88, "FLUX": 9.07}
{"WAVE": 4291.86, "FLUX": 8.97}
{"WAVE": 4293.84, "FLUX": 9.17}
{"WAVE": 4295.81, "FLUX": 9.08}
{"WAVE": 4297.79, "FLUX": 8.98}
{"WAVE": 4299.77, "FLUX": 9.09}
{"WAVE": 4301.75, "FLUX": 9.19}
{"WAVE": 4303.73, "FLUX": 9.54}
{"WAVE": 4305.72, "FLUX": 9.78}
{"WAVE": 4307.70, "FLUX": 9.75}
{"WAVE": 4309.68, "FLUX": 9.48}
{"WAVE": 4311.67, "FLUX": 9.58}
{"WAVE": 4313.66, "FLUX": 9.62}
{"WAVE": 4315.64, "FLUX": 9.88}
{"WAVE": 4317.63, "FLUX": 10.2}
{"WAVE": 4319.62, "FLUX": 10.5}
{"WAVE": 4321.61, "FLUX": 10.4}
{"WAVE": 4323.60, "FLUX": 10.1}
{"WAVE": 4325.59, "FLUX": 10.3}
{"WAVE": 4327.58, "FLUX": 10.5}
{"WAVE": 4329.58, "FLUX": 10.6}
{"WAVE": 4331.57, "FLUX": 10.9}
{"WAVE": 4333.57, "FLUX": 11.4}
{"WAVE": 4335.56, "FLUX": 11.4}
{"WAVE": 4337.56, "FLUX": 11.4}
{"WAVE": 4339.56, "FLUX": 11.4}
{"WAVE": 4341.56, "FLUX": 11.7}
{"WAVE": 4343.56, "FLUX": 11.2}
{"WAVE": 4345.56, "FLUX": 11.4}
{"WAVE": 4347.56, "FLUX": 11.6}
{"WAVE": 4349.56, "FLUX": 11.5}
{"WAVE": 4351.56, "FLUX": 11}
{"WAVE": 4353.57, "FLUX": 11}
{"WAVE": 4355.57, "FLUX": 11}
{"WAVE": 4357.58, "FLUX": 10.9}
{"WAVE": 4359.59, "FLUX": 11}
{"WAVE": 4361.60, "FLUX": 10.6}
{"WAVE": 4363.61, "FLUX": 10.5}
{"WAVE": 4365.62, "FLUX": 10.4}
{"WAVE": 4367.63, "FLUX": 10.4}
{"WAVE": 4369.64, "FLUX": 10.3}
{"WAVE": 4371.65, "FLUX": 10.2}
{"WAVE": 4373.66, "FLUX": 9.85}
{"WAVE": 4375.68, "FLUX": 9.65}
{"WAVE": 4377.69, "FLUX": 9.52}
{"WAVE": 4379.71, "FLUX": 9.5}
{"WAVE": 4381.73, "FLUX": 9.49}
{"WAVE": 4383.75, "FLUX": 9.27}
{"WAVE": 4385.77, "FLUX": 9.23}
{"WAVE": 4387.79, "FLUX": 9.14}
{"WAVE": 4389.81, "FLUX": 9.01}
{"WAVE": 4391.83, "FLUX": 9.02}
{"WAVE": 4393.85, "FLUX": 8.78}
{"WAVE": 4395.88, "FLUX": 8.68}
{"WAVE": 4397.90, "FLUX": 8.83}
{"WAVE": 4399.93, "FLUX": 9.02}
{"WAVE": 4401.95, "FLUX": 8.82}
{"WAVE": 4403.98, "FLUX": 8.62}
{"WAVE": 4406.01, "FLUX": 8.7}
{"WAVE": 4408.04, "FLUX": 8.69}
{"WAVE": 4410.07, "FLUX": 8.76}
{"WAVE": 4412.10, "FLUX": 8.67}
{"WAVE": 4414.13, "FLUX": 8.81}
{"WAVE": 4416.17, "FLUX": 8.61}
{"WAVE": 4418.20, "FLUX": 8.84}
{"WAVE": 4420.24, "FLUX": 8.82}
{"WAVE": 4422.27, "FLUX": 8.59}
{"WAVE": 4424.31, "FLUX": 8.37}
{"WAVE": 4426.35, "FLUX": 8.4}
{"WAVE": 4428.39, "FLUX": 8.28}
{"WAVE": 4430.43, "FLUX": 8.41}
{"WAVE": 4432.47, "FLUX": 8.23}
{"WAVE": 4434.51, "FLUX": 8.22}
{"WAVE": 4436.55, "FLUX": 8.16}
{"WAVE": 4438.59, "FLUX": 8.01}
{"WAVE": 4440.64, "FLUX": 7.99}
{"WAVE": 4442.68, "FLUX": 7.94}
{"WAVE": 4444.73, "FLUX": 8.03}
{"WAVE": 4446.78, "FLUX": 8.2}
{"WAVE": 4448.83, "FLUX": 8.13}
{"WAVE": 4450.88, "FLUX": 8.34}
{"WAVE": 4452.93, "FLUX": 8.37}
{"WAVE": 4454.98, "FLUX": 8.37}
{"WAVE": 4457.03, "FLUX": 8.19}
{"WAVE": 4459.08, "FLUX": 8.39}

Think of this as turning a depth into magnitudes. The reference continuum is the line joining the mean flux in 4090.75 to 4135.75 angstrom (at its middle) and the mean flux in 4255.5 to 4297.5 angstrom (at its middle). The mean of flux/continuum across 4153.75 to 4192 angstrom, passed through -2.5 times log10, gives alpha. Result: 0.07 mag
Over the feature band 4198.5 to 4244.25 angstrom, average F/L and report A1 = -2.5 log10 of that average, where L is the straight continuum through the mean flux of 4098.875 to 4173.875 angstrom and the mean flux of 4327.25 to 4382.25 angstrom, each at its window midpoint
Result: 0.17 mag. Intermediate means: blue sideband 9.38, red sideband 10.7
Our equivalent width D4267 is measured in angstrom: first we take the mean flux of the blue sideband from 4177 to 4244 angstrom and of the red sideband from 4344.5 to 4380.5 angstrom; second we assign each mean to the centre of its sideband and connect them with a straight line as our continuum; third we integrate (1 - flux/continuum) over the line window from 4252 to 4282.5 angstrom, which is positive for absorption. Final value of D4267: 2.8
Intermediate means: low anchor 8.58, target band 8.48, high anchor 10.6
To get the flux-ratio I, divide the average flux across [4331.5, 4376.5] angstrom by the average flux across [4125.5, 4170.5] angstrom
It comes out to 1.2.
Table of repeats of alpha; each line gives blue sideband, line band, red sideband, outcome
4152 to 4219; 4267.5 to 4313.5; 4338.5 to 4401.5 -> 0.06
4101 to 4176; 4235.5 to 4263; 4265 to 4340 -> 0.08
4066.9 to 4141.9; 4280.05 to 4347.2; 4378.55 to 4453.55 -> -0.12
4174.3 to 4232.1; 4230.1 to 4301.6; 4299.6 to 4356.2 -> 0.09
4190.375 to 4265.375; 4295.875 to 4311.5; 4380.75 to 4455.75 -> -0.10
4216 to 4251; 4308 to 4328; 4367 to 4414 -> -0.12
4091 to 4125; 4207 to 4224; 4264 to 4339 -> 0.18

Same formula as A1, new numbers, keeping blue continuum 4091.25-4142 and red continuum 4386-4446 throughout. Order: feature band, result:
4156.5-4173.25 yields 0.09 mag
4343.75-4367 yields -0.24 mag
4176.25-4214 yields 0.12 mag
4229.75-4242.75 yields 0.05 mag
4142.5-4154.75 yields 0.08 mag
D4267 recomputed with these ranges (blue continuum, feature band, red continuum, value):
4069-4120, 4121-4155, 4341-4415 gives 2.2 angstrom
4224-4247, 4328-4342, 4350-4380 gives -1.6 angstrom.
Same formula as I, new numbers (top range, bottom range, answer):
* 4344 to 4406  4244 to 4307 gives 1.13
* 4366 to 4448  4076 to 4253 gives 0.97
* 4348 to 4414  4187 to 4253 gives 1.13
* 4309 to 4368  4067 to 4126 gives 1.09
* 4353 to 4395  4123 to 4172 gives 1.10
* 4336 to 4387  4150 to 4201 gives 1.20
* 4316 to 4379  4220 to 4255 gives 1.22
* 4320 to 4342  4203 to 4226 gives 1.32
